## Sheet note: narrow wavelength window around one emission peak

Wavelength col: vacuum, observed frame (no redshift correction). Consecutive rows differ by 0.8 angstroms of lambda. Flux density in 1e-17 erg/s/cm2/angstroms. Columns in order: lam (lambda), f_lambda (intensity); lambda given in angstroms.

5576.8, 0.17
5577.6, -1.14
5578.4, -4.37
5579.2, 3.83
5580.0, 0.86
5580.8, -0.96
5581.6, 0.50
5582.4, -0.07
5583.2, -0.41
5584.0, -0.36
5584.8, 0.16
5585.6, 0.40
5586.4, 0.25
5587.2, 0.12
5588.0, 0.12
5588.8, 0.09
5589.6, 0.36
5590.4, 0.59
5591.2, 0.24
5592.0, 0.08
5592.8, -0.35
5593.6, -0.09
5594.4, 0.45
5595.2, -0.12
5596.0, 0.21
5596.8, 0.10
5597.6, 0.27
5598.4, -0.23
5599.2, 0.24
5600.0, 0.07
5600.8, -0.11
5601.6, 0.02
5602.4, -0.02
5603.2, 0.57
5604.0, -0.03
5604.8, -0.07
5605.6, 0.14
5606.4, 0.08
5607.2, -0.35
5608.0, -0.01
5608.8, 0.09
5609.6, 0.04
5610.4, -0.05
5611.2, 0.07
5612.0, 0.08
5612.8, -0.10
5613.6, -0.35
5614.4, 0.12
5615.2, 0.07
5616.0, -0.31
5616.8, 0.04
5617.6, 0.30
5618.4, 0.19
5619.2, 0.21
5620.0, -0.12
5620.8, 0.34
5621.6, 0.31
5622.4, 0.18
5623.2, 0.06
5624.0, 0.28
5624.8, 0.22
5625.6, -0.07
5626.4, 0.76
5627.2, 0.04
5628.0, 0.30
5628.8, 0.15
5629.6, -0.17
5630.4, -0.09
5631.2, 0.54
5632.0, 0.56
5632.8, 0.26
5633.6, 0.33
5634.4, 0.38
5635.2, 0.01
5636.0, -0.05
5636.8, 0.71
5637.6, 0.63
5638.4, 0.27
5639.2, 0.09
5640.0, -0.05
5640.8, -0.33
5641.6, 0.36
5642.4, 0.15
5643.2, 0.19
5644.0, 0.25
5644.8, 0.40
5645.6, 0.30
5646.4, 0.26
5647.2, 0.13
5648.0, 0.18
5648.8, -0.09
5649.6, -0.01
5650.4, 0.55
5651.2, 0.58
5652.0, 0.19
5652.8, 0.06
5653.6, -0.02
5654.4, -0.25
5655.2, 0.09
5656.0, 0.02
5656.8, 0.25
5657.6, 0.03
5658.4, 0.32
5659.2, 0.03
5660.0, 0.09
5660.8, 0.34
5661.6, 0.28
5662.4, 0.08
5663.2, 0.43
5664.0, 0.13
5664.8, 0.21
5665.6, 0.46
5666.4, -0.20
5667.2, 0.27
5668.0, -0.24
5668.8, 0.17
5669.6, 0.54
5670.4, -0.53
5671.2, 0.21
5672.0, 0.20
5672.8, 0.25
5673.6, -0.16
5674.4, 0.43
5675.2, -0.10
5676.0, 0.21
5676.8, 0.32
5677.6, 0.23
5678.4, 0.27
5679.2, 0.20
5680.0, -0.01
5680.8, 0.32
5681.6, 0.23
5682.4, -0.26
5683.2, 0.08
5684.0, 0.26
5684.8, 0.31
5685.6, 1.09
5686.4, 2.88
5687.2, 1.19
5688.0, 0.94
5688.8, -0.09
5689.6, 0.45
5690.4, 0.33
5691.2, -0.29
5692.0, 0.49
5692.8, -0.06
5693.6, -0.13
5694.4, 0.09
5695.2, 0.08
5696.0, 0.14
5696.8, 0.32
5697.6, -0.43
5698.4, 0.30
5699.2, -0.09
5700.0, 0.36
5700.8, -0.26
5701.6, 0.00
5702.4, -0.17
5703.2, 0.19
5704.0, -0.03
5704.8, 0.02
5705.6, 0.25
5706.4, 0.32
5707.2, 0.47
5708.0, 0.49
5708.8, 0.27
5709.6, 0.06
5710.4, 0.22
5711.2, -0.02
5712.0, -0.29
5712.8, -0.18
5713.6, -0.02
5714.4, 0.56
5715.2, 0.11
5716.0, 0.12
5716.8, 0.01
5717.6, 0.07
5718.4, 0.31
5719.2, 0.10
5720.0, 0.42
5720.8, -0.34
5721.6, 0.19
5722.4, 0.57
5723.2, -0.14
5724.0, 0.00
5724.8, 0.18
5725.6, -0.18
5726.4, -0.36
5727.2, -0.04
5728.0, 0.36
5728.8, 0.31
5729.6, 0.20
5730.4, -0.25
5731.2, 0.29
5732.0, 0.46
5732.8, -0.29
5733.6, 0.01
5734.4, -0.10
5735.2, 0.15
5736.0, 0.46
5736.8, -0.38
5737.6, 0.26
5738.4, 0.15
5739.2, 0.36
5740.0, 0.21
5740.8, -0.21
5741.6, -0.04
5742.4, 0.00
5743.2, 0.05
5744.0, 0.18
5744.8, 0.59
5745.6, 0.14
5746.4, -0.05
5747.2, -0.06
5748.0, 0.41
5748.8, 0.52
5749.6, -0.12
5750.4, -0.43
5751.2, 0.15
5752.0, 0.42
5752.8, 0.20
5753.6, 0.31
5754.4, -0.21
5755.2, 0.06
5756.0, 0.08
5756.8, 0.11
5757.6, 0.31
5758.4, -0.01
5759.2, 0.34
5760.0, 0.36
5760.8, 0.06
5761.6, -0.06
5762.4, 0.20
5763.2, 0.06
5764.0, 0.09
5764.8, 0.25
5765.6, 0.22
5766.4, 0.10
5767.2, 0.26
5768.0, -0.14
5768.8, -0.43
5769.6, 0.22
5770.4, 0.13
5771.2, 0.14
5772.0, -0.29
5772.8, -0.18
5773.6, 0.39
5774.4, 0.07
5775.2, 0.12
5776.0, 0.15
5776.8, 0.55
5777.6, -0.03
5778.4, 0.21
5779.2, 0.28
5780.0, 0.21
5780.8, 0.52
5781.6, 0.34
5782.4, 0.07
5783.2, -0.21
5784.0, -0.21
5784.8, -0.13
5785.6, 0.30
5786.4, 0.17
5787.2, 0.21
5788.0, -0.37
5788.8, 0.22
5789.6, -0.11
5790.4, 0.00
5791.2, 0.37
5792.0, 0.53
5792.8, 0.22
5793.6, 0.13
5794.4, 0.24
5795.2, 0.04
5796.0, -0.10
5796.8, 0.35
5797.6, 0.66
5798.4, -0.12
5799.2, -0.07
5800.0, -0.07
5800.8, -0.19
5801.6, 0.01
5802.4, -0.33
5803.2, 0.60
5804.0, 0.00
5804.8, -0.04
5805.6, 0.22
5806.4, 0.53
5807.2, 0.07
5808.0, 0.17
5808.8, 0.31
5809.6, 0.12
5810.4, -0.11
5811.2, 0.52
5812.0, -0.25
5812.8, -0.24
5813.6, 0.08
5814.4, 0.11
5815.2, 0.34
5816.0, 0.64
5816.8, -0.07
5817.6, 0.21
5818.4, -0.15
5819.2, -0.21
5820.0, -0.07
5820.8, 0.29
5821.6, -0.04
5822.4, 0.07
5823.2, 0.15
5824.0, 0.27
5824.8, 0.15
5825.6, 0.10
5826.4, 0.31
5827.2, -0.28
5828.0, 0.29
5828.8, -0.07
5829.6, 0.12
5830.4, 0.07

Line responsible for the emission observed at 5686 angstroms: [O III] 5007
